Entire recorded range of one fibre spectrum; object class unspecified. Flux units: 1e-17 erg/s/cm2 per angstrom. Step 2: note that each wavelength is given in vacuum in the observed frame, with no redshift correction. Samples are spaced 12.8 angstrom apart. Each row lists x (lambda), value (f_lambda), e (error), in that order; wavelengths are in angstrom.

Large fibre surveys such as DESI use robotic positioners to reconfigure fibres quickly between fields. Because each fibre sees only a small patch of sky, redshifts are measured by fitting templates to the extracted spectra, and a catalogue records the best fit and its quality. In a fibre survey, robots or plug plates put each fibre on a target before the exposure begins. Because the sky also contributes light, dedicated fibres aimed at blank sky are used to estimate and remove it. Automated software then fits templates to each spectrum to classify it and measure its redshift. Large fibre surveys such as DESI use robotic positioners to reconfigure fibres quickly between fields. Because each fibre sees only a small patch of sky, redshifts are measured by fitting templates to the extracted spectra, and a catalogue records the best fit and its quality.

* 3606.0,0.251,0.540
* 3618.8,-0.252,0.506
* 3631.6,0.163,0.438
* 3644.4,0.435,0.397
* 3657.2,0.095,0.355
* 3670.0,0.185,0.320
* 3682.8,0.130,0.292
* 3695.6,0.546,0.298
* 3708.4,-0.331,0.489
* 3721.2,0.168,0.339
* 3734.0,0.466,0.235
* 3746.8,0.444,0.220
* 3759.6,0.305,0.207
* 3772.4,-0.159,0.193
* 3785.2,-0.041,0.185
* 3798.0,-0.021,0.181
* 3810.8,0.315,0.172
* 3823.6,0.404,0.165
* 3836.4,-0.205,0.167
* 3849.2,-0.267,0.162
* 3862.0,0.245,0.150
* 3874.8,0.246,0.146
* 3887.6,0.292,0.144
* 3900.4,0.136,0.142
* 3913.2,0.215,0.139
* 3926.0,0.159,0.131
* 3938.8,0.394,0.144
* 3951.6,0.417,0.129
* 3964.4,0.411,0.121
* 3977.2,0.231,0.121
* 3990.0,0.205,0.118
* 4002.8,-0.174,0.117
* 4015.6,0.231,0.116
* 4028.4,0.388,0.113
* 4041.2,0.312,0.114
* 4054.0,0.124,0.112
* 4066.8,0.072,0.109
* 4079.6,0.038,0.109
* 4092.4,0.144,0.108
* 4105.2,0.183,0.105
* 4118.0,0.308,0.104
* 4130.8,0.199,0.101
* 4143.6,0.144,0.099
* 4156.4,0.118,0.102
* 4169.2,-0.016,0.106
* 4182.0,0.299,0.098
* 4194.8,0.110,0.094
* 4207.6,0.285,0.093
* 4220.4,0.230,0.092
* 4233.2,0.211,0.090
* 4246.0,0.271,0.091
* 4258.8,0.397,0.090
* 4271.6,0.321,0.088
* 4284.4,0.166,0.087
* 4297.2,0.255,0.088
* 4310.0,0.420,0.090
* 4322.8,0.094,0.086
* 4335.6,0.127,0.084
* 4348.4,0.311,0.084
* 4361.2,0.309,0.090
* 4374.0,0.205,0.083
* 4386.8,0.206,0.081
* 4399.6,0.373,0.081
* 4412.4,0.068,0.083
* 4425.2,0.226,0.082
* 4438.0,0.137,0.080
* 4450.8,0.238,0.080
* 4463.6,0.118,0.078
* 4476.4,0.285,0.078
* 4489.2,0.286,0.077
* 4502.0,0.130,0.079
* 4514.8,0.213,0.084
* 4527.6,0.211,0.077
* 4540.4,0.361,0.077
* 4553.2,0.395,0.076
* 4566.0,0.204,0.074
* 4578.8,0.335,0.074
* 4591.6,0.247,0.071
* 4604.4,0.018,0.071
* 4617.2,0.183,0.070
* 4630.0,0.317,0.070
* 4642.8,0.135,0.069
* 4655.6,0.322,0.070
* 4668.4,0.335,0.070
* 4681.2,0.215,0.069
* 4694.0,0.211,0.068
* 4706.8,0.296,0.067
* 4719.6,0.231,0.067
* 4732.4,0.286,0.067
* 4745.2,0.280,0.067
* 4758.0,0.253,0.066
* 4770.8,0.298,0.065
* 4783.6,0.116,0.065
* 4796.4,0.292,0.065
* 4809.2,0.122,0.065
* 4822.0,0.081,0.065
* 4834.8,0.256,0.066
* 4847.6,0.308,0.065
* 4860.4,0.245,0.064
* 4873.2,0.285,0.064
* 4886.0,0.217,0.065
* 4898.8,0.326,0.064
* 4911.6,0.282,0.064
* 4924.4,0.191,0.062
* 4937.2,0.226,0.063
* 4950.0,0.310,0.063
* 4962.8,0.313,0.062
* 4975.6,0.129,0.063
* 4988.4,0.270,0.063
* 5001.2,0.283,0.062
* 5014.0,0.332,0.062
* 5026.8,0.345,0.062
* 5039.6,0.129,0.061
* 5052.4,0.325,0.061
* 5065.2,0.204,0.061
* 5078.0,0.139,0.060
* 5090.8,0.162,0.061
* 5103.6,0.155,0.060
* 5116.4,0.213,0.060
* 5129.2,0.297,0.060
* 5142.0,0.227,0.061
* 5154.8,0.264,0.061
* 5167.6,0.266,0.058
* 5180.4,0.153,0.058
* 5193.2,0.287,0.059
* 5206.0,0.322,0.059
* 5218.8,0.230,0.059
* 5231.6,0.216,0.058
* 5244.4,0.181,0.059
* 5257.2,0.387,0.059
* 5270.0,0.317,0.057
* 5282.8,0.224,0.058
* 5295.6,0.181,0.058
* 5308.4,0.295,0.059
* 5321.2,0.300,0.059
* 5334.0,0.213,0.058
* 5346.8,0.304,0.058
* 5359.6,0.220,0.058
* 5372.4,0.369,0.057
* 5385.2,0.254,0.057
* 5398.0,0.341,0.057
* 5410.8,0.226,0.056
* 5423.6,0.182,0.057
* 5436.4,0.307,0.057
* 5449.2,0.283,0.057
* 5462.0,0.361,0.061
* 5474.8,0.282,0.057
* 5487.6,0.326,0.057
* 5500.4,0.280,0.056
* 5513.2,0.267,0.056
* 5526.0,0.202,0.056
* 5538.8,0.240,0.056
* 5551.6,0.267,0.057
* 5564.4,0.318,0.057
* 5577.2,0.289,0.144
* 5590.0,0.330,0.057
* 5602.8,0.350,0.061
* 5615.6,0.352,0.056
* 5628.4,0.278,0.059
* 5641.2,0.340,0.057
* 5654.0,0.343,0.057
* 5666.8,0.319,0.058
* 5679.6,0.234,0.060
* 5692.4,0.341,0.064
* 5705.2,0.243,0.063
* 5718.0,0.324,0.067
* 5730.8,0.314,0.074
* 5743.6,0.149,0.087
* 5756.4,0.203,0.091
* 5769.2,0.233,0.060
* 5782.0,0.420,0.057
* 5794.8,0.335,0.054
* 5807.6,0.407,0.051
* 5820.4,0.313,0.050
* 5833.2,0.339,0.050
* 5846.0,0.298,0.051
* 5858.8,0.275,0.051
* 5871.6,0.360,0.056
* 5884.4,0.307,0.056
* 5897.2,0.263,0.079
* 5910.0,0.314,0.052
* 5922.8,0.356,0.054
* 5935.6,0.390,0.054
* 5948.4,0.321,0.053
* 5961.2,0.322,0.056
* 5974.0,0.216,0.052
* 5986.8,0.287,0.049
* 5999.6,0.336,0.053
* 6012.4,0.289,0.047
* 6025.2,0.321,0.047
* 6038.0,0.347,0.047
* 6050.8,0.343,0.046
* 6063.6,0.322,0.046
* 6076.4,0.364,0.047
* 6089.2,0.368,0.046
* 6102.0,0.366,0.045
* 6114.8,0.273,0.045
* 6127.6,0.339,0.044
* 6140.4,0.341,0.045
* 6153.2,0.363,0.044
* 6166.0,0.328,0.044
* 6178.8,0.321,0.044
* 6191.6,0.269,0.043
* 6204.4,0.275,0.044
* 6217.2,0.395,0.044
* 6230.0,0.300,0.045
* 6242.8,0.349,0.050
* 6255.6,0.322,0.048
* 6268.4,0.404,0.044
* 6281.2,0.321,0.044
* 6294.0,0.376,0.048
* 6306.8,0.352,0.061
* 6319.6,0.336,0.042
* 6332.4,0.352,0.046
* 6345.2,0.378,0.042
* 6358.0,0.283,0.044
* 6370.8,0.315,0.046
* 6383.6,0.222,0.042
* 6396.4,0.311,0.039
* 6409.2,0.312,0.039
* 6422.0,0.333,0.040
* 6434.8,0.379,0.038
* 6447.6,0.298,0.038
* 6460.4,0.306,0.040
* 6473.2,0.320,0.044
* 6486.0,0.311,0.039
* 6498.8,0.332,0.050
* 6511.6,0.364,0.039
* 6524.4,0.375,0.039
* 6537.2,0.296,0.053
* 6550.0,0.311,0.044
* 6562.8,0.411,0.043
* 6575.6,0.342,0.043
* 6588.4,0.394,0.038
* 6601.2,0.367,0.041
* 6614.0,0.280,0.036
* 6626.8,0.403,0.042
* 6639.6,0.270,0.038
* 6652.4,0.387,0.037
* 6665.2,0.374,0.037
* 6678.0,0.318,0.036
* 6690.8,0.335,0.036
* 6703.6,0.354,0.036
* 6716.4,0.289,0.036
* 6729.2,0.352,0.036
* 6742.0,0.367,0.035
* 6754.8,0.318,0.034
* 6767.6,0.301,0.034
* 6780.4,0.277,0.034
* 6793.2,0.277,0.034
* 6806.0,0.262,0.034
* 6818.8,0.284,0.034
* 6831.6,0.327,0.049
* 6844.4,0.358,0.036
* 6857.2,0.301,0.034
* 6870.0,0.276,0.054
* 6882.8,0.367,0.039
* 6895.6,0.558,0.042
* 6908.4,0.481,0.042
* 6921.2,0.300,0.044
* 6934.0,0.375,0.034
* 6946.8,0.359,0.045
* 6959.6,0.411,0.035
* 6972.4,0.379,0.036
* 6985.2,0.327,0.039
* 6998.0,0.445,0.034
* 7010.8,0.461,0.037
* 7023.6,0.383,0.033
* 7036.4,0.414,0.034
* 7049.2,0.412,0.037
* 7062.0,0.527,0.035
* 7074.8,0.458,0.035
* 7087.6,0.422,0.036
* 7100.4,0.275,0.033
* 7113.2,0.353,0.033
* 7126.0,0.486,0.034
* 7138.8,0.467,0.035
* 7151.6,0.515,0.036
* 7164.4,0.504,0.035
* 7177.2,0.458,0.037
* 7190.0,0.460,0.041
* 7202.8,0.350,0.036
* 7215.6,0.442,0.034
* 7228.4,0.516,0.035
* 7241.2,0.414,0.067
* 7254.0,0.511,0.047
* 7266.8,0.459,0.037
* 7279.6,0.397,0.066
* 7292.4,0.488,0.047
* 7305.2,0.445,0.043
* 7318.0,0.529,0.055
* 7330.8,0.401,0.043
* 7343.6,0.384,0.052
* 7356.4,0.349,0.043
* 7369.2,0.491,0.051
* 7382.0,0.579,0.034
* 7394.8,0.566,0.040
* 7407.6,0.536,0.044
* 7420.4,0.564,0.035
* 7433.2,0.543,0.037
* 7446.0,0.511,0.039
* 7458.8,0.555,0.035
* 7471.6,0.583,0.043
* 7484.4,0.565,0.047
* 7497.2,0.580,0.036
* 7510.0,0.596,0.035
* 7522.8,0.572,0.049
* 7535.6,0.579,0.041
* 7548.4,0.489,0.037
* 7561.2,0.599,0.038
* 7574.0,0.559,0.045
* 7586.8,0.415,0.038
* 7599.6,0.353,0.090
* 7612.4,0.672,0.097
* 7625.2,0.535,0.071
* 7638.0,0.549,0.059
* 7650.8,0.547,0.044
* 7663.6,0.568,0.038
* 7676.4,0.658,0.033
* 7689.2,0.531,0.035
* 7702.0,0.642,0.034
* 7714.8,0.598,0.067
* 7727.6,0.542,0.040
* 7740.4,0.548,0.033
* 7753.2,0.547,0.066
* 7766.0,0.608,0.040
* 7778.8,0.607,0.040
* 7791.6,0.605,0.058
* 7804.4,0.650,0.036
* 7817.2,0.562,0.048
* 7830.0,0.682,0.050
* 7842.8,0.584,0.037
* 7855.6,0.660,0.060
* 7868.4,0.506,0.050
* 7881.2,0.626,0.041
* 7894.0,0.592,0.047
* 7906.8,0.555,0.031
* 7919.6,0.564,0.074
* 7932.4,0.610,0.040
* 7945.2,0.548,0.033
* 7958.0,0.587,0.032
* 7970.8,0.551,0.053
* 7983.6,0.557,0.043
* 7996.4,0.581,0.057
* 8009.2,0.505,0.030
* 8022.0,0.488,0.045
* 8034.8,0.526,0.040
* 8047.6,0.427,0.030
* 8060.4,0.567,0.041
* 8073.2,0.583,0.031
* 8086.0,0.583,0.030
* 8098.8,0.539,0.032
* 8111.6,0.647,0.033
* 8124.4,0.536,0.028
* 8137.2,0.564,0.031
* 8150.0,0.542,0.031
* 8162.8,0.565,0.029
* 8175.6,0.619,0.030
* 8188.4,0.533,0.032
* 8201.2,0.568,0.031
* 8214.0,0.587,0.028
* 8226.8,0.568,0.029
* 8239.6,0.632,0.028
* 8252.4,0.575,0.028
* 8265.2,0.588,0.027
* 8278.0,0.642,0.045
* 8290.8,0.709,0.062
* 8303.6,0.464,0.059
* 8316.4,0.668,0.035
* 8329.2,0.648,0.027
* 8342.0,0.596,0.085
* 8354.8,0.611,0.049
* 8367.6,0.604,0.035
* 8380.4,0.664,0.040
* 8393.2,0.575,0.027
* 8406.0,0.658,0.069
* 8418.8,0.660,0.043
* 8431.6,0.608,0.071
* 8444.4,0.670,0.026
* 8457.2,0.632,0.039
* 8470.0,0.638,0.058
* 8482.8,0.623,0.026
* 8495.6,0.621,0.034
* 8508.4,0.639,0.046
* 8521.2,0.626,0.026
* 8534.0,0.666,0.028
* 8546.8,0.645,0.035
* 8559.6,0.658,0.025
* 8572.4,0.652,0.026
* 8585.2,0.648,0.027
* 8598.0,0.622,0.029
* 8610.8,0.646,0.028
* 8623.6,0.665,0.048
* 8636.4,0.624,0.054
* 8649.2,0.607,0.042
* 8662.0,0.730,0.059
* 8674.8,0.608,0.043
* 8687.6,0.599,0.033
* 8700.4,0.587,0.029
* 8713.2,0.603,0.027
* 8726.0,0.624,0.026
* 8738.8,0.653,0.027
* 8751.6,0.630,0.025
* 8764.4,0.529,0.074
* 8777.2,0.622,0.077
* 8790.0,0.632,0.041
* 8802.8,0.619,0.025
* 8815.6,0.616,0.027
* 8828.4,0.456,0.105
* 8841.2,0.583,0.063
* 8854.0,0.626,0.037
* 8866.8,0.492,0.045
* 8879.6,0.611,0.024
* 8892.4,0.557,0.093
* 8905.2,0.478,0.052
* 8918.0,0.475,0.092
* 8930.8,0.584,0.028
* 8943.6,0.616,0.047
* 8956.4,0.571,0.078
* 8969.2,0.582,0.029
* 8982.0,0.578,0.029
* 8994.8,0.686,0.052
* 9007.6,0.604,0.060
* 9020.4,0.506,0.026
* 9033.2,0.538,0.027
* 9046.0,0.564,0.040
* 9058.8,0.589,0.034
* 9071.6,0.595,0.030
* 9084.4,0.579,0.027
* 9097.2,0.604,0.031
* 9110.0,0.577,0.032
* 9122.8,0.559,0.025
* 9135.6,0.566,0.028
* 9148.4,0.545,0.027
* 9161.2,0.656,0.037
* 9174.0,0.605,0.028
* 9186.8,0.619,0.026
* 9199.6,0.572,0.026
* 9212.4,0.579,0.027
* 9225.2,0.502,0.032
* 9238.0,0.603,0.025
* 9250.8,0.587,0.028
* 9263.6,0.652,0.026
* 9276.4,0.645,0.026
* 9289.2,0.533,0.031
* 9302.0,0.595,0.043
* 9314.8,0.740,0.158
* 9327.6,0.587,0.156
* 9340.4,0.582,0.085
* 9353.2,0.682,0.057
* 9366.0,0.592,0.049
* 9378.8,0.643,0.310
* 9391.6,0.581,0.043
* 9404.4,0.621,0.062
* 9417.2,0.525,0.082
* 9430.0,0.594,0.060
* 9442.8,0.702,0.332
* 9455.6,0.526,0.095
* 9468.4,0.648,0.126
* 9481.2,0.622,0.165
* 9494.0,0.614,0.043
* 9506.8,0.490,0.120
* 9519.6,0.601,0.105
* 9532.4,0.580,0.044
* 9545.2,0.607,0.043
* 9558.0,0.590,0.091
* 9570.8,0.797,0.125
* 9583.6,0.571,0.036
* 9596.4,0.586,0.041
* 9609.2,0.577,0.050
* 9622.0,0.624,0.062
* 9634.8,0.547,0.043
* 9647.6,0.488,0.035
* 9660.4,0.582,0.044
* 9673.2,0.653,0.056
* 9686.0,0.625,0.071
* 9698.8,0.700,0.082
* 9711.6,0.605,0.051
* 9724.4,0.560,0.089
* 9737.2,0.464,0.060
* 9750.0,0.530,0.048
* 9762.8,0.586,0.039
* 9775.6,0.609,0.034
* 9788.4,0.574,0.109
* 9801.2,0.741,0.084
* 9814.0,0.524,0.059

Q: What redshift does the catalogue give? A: 0.851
